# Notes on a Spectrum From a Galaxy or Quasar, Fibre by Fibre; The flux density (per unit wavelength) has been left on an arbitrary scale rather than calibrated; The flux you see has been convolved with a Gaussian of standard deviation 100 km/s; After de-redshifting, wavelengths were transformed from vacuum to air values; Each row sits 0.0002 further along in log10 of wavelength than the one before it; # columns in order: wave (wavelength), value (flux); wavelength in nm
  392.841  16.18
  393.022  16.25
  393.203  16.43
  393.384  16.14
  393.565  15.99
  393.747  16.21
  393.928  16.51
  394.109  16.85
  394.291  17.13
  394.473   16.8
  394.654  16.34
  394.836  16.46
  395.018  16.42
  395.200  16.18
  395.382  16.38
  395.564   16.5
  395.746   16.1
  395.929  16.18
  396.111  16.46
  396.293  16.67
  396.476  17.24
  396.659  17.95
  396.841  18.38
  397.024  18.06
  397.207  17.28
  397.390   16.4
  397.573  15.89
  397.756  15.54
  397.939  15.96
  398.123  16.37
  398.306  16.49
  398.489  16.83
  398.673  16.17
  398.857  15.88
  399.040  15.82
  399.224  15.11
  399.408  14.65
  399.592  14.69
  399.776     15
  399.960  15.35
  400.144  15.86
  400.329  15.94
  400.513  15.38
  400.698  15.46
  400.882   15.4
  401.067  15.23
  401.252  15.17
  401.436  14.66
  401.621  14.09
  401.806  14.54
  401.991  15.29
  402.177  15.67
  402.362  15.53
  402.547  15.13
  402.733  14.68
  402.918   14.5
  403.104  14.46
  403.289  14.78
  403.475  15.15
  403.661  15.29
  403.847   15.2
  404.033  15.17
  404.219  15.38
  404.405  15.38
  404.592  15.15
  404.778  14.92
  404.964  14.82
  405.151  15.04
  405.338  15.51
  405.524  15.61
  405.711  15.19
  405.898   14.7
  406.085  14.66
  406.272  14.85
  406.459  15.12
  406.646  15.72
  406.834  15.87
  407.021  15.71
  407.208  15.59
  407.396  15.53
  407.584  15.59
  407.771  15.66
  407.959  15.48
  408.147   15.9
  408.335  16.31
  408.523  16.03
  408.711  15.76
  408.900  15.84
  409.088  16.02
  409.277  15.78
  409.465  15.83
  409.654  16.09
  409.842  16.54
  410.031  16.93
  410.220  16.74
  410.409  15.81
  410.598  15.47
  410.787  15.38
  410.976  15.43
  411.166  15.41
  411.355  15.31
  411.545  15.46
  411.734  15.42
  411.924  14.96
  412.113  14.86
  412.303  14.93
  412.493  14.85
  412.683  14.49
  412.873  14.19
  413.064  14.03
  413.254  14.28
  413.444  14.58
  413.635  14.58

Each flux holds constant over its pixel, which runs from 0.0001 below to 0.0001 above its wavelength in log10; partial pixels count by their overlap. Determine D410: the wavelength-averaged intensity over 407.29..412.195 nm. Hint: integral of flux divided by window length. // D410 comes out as 15.8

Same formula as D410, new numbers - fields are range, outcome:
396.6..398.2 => 16.9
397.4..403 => 15.4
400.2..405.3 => 15.1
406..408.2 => 15.5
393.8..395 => 16.7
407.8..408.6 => 15.9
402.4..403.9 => 14.9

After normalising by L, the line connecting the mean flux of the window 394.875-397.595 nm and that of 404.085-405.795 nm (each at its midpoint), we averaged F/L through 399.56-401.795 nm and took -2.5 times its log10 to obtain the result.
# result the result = 0.06 mag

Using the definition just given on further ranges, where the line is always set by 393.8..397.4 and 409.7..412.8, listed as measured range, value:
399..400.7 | 0.08 mag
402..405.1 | 0.07 mag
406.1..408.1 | 0.02 mag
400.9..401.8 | 0.11 mag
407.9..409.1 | -0.01 mag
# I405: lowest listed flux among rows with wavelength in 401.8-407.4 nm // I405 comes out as 14.46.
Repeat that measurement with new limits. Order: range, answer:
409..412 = 14.96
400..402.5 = 14.09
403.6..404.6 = 15.15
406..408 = 14.66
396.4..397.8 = 15.54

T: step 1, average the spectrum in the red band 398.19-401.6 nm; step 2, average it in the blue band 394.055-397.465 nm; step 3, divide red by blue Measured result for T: 0.92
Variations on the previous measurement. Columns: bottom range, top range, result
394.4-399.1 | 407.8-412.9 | 0.94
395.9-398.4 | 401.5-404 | 0.89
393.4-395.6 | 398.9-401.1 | 0.93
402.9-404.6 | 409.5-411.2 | 1.06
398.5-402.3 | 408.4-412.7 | 1.02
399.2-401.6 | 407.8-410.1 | 1.05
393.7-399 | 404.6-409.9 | 0.94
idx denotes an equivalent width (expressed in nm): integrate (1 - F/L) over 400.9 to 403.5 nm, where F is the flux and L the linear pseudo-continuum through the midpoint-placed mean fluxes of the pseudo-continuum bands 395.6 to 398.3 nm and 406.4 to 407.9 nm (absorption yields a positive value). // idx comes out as 0.198 nm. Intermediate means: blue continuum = 16.7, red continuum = 15.6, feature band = 14.9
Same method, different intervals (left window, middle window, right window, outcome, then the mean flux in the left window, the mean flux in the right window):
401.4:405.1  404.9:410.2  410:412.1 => -0.11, 15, 15.6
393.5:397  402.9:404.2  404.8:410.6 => 0.08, 16.7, 15.7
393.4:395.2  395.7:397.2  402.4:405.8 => -0.09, 16.5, 15.1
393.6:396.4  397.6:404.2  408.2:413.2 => 0.32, 16.5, 15.5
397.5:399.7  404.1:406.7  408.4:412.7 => 0.09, 15.8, 15.6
